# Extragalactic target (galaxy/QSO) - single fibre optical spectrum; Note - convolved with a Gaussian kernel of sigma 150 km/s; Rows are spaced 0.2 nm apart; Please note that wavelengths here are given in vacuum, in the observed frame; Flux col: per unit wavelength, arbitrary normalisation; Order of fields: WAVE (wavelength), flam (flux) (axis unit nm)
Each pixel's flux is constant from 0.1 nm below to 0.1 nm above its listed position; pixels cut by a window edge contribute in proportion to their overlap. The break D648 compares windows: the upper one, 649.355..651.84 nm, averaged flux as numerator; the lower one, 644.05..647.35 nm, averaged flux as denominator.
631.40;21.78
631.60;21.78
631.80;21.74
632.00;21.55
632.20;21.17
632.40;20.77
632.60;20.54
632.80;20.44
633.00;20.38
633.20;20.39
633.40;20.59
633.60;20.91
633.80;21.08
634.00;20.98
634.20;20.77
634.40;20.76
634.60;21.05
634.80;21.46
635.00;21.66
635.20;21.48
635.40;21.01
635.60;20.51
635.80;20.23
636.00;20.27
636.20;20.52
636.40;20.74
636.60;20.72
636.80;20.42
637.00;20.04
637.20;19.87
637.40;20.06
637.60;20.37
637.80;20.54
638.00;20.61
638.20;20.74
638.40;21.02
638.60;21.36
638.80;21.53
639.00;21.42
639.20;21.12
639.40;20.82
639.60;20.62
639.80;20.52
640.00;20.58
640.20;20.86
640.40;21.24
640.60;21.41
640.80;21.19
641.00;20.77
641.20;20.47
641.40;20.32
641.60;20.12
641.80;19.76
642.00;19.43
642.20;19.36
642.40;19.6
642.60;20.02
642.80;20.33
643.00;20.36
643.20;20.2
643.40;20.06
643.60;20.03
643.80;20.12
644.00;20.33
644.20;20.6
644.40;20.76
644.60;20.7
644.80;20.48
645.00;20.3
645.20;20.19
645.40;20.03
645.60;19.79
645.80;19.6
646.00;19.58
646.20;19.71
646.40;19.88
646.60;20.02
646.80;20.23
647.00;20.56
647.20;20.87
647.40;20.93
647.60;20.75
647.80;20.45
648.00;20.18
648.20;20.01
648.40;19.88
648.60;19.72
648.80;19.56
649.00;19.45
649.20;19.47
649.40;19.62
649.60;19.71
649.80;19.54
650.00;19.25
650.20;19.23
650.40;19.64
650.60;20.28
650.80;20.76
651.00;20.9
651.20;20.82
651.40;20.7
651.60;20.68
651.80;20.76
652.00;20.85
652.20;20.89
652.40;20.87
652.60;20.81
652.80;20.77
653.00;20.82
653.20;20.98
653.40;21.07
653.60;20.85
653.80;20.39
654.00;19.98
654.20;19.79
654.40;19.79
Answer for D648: 1.0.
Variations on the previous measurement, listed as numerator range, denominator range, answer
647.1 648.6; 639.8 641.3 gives 0.98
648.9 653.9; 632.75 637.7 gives 0.99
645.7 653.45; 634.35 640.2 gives 0.98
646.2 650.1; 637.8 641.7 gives 0.96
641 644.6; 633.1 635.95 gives 0.96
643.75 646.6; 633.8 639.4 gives 0.97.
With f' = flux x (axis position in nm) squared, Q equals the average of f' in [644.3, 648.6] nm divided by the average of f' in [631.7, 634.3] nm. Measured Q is 1.01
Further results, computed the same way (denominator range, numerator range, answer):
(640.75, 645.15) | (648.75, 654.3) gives 1.03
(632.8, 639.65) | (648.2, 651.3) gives 1.00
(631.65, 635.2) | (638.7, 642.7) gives 1.00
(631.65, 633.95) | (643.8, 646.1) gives 1.00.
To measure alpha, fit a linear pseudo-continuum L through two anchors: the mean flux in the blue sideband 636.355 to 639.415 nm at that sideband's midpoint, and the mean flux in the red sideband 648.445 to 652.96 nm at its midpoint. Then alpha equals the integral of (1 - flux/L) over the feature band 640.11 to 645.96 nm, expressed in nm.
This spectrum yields 0.063 nm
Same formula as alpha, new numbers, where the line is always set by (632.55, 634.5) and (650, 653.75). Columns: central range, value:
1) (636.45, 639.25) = 0.00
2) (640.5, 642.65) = 0.04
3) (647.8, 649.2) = 0.05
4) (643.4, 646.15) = 0.06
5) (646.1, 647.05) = 0.03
